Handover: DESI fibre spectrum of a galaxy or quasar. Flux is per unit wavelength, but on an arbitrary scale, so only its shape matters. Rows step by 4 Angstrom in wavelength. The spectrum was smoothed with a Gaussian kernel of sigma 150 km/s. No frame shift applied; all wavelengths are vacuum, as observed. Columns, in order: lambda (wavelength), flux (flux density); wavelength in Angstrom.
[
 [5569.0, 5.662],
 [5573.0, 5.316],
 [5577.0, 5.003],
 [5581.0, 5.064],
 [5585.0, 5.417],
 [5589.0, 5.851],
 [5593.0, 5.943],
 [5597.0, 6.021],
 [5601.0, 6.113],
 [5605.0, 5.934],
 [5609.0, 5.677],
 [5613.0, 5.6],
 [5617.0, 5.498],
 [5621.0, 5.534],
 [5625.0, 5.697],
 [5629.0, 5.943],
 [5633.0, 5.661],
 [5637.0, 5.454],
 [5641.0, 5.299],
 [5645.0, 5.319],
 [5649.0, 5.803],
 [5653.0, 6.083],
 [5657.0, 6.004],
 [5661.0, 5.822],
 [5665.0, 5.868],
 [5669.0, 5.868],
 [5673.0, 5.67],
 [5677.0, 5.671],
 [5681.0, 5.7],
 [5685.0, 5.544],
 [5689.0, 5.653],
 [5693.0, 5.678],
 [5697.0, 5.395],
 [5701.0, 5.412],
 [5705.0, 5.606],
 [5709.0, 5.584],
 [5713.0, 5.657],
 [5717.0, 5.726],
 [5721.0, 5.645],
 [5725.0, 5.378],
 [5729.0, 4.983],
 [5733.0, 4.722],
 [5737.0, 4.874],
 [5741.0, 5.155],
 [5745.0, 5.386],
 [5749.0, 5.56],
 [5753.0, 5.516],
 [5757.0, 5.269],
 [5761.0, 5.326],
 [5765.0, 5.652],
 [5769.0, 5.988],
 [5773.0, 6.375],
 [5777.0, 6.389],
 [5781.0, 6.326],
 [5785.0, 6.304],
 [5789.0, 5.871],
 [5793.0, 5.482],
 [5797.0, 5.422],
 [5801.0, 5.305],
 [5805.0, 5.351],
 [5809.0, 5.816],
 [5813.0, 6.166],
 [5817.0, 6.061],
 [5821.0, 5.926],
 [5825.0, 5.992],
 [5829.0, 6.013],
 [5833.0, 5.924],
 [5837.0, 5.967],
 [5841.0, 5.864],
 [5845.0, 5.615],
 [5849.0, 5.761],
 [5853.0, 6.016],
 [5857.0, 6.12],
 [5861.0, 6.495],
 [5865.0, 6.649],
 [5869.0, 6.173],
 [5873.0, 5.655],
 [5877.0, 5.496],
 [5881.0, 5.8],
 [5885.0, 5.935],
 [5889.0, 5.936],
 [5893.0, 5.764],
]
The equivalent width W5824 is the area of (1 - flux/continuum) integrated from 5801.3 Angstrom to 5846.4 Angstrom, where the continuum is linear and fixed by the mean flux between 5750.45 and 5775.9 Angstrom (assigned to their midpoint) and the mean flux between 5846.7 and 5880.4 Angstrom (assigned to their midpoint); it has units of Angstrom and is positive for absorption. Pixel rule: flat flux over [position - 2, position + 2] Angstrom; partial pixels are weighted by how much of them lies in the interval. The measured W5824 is 0.31 Angstrom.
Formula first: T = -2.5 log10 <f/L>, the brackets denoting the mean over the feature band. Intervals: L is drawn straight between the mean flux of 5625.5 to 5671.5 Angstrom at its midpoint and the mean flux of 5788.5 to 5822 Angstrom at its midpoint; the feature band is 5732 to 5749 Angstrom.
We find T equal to 0.12 mag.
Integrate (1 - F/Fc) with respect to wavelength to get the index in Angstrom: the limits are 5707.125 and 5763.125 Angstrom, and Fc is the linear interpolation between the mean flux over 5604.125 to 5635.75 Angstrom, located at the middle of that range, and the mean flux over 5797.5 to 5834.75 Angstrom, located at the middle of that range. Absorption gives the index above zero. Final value 4.1 Angstrom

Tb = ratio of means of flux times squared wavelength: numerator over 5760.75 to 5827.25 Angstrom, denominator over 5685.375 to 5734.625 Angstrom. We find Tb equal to 1.1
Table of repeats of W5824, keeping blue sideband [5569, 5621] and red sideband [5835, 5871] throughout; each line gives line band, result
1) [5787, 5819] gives 1.6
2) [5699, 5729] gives 1.5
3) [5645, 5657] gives -0.3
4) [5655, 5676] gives -0.3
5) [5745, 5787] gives 0.5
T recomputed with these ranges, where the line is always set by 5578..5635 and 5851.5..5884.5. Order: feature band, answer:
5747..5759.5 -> 0.09 mag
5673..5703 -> 0.04 mag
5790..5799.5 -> 0.09 mag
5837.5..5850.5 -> 0.04 mag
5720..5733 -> 0.13 mag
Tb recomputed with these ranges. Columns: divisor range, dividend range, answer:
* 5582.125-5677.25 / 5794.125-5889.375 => 1.11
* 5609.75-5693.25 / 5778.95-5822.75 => 1.08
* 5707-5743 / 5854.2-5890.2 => 1.20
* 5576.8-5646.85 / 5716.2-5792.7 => 1.05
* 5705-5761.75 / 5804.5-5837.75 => 1.14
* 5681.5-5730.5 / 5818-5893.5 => 1.13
